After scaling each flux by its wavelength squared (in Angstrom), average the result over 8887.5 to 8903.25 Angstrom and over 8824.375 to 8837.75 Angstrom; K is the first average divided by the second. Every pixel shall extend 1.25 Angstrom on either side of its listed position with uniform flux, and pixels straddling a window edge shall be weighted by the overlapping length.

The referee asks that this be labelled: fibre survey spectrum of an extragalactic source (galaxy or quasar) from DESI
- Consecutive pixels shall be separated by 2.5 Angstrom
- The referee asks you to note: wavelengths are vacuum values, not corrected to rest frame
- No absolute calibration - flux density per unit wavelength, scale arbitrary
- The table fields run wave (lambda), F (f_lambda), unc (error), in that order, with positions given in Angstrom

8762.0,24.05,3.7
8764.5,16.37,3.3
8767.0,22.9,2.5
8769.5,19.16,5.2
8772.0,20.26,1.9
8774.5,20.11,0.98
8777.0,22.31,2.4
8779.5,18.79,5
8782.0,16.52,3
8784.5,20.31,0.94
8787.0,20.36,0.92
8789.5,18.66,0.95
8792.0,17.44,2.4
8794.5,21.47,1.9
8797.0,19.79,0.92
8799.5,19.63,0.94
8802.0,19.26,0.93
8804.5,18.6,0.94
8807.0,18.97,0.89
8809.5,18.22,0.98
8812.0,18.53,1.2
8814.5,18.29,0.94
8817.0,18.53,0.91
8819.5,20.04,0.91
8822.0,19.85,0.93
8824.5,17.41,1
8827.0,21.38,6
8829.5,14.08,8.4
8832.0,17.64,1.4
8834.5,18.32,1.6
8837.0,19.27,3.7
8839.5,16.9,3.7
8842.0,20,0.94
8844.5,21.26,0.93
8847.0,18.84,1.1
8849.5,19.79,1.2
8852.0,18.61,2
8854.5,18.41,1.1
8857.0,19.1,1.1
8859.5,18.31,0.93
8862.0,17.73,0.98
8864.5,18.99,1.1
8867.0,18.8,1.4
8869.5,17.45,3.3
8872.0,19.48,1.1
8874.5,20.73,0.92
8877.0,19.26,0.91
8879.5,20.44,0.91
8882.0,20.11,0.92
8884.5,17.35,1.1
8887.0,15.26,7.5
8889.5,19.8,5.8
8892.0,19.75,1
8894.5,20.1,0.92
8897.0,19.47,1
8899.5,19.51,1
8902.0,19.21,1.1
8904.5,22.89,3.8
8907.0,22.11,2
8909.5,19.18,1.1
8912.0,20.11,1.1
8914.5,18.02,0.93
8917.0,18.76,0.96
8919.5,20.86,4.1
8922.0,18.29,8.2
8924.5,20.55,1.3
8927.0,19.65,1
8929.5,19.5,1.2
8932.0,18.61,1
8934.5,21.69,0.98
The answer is 1.09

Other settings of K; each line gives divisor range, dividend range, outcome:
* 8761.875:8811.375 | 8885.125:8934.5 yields 1.03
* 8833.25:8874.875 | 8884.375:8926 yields 1.05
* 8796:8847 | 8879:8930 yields 1.06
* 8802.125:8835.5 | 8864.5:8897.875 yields 1.05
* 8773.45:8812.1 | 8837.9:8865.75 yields 0.99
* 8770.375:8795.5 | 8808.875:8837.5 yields 0.95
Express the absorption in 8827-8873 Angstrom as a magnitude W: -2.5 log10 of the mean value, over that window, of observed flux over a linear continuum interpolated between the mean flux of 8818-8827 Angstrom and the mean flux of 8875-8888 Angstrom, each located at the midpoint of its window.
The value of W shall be 0.028 mag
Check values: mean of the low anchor 19.4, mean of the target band 18.6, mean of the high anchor 18.7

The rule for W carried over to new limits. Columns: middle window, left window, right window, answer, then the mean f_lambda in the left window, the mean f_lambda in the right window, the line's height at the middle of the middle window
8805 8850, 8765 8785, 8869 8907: 0.06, 19.9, 19.5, 19.7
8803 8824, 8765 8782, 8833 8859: 0.04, 20.1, 19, 19.5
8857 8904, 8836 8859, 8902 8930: 0.03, 19.1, 20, 19.5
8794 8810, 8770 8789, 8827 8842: -0.02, 19.7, 17.8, 19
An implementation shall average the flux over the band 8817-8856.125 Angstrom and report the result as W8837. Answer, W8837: 18.8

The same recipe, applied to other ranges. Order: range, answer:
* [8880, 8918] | 19.5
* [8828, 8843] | 17.7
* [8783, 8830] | 19.1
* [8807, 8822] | 18.8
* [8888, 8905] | 19.9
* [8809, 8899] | 18.8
